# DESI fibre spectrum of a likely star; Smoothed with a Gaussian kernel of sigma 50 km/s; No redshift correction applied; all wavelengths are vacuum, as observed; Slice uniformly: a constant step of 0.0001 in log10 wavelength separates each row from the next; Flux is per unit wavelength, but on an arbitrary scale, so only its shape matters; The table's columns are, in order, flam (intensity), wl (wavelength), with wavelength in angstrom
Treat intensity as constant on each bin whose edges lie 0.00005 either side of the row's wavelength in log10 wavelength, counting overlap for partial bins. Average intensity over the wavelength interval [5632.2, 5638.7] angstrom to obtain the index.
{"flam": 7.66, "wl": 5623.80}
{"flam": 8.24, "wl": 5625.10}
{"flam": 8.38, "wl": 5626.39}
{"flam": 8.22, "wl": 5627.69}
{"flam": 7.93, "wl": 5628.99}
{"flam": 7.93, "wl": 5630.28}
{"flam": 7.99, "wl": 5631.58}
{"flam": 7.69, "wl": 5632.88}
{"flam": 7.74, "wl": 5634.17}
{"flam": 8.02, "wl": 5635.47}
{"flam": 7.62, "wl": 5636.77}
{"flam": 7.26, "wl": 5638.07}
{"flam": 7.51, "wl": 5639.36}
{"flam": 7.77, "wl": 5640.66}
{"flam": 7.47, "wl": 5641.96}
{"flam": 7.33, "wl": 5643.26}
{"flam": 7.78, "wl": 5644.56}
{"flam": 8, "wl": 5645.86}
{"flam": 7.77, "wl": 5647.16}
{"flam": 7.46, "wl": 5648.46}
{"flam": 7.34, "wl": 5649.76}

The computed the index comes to 7.67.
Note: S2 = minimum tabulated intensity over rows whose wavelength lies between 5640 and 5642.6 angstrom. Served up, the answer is 7.47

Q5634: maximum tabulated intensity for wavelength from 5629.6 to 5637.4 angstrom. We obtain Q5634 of 8.02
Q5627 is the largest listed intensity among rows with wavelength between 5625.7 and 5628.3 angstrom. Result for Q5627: 8.38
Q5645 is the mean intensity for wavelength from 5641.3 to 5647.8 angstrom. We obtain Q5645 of 7.67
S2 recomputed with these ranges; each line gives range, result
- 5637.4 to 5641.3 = 7.26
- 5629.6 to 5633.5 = 7.69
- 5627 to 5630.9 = 7.93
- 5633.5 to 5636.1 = 7.74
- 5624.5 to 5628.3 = 8.22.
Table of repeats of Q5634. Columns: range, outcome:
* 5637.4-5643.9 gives 7.77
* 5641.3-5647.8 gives 8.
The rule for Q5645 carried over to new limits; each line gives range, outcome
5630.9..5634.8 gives 7.81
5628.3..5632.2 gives 7.95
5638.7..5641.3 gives 7.66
